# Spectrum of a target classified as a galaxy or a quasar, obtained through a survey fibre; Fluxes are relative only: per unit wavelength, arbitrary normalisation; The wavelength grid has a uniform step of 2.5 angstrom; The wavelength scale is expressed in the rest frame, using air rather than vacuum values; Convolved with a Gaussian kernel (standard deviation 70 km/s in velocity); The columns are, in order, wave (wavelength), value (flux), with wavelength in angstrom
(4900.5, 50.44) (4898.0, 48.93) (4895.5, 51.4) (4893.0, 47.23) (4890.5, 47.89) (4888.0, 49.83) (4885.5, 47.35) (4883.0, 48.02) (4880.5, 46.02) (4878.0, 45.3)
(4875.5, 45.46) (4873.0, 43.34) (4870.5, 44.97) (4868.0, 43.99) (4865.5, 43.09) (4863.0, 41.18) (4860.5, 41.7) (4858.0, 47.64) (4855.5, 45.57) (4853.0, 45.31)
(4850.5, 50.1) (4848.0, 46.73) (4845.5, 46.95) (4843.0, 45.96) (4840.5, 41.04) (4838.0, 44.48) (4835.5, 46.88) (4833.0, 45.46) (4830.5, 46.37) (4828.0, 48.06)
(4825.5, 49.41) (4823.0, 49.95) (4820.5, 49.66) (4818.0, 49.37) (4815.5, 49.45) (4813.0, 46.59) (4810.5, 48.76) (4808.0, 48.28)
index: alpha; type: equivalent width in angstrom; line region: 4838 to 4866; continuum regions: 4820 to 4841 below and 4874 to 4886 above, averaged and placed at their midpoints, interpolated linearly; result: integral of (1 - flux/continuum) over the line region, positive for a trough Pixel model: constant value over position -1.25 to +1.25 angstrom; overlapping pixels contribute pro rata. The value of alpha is 0.96 angstrom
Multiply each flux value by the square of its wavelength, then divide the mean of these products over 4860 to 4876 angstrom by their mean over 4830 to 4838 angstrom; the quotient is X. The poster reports 0.96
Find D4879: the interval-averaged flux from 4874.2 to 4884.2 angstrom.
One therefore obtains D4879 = 46.2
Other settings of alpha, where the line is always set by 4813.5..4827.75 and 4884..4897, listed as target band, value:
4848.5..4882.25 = 2.73 angstrom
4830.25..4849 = 1.42 angstrom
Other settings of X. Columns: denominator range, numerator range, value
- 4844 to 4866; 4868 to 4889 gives 1.02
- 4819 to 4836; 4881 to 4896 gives 1.03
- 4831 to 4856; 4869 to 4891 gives 1.03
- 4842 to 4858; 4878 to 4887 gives 1.02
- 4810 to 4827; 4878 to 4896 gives 1.01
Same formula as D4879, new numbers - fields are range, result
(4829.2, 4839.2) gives 45.8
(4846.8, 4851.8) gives 48.4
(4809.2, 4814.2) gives 47.7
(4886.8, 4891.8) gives 48.8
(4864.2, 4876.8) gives 44.2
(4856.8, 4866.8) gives 43.4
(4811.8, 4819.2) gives 48.5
